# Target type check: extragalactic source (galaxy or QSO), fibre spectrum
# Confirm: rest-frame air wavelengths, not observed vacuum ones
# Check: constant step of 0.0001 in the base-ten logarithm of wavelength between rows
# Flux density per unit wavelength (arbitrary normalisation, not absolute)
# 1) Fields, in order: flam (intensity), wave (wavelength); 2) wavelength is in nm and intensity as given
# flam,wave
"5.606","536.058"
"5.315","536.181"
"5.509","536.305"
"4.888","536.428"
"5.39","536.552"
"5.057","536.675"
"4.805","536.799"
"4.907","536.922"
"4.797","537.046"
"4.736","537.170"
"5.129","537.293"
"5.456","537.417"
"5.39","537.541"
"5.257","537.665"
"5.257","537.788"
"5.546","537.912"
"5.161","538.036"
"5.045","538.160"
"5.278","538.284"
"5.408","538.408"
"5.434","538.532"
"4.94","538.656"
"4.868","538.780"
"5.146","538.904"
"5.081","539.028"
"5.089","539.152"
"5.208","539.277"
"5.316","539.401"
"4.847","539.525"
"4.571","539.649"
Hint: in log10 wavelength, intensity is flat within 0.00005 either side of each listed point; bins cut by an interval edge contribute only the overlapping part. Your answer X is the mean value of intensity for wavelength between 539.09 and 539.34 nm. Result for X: 5.14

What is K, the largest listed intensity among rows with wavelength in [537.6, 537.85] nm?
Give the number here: 5.257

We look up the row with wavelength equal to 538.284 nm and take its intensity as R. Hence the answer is 5.278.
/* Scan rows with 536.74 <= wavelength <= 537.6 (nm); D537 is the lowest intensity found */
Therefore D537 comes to 4.736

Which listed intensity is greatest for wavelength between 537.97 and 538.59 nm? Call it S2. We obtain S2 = 5.434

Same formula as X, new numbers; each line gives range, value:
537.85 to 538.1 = 5.34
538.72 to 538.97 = 5.01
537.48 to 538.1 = 5.32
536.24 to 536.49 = 5.19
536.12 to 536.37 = 5.4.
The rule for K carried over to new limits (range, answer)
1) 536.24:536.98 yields 5.509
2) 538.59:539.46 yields 5.316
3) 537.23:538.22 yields 5.546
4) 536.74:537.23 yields 4.907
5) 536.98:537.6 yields 5.456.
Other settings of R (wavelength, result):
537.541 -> 5.39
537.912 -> 5.546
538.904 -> 5.146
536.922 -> 4.907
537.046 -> 4.797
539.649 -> 4.571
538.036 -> 5.161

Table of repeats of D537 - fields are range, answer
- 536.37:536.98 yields 4.805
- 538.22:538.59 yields 5.278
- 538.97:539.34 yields 5.081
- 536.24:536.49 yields 4.888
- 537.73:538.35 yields 5.045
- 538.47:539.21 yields 4.868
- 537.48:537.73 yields 5.257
